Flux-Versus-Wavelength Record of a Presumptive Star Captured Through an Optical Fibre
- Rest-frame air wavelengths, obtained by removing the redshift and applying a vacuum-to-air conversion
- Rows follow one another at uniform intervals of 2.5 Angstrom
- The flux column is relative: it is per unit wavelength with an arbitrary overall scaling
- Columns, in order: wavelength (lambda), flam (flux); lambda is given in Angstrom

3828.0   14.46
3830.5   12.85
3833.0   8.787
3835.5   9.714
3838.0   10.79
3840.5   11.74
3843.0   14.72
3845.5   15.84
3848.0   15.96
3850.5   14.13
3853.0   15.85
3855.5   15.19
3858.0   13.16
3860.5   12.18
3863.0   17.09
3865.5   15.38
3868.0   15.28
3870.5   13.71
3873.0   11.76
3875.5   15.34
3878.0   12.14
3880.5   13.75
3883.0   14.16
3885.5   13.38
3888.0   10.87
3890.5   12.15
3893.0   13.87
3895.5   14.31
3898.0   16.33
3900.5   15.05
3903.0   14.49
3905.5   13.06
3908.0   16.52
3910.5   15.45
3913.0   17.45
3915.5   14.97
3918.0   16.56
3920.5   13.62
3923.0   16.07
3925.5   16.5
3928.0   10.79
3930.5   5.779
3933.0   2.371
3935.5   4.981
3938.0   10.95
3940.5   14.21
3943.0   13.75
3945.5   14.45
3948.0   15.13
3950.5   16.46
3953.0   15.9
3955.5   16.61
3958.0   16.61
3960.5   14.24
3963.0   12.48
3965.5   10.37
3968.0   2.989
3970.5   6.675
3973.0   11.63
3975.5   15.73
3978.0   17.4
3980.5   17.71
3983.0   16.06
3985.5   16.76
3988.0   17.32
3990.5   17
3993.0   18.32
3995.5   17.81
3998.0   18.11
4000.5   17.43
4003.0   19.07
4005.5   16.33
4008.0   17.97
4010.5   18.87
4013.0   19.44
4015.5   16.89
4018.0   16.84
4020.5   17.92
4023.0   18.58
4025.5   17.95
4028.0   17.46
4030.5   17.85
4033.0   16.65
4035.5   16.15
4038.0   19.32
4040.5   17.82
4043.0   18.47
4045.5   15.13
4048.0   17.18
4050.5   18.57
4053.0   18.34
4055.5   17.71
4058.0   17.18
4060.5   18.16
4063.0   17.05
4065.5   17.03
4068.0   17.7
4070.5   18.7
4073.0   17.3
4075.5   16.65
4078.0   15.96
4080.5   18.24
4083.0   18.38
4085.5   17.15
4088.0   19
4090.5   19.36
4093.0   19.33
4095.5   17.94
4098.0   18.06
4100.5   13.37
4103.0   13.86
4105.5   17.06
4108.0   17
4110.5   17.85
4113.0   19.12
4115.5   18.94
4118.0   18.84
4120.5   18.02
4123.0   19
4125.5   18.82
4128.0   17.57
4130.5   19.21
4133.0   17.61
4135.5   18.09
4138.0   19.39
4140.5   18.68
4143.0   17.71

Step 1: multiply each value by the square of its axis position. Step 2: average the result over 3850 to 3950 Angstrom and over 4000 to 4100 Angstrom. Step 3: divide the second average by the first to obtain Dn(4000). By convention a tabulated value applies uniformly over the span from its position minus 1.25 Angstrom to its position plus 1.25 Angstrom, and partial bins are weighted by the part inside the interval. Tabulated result 1.41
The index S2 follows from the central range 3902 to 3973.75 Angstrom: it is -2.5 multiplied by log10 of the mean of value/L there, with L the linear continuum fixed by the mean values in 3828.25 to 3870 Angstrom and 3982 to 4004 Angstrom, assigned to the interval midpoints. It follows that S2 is 0.24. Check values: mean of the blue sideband 13.7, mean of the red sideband 17.5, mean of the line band 12.8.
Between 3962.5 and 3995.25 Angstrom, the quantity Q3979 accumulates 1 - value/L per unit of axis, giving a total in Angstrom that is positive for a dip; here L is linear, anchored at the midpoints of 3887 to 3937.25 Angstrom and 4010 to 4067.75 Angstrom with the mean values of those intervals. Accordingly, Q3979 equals 3.2 Angstrom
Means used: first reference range 13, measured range 14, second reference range 17.7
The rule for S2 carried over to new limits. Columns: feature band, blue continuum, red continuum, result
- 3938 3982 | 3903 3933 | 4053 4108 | 0.08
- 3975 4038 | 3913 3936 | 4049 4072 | -0.14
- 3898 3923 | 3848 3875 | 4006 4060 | 0.00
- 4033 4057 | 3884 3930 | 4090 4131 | -0.06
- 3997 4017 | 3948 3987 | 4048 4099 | -0.17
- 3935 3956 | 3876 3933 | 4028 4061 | 0.08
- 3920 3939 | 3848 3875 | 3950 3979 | 0.33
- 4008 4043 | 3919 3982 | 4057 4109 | -0.17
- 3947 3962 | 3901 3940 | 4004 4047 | -0.11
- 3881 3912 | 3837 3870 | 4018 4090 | 0.07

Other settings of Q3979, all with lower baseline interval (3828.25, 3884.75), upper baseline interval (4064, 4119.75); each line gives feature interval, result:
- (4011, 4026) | -1.5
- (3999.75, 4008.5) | -0.9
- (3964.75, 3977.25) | 4.7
